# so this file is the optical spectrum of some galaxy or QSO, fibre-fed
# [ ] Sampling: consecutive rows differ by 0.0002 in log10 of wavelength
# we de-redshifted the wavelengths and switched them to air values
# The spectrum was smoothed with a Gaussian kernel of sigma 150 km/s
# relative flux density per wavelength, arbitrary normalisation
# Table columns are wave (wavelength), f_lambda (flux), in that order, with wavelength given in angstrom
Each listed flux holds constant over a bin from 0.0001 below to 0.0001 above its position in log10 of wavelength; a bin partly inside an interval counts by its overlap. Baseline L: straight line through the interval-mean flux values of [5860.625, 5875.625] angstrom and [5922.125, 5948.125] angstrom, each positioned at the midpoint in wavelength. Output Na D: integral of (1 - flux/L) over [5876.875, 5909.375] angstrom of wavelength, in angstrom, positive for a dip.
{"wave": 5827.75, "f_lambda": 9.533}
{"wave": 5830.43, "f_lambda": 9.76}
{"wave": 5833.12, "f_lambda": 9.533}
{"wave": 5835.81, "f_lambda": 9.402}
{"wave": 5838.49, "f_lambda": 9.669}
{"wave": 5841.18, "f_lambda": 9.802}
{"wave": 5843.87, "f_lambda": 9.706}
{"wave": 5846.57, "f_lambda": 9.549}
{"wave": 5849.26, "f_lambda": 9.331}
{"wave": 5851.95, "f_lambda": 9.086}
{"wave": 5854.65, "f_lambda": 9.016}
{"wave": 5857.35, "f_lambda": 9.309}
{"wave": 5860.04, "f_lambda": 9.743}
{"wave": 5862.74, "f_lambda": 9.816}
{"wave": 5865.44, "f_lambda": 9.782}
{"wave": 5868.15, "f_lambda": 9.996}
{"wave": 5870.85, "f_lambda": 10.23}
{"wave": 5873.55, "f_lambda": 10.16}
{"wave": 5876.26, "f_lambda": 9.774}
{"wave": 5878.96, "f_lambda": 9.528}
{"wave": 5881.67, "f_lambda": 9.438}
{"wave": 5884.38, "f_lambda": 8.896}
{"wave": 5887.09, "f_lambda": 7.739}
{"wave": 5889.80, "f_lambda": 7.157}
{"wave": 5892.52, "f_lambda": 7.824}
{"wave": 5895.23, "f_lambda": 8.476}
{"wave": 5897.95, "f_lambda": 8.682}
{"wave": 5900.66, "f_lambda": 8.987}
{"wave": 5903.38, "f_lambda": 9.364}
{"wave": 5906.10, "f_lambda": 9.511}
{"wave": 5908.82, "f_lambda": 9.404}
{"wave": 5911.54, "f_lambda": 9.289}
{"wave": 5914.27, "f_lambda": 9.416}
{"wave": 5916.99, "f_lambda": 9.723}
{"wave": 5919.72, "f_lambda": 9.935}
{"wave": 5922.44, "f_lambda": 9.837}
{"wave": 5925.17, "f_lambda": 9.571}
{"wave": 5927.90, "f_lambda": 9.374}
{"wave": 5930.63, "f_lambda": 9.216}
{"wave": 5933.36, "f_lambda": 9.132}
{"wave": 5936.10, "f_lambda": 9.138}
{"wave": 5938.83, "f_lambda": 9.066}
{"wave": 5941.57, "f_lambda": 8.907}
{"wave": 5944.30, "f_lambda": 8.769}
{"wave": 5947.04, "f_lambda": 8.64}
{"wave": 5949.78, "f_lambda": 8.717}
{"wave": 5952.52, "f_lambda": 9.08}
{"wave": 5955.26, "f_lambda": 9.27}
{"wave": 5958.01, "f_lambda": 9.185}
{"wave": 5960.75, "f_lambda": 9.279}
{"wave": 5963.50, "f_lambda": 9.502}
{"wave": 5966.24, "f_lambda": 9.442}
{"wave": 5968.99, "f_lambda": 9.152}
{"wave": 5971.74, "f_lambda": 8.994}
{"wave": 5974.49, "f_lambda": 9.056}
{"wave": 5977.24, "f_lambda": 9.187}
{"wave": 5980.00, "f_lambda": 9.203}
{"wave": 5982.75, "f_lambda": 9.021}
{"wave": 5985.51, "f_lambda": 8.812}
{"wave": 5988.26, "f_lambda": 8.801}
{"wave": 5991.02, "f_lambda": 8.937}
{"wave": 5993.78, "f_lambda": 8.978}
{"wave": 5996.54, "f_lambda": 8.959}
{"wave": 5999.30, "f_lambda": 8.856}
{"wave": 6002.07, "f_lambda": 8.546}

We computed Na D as 3.0 angstrom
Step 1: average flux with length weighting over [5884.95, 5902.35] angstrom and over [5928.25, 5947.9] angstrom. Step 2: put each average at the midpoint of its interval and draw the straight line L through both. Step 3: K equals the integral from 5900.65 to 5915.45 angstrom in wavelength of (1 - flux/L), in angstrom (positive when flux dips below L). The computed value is -1.6 angstrom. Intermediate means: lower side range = 8.2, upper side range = 9.01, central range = 9.35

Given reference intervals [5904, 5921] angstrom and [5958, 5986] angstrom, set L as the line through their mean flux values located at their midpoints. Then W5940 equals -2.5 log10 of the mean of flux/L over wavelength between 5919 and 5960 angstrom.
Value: 0.02 mag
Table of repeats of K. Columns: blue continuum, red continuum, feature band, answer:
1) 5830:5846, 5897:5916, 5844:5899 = 1.5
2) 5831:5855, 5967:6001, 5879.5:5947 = 1.5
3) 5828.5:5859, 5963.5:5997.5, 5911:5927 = -0.7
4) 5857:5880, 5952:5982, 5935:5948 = 0.7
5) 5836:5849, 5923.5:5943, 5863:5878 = -0.7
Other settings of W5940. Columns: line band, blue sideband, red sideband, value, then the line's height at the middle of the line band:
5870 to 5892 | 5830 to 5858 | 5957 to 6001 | 0.04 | 9.36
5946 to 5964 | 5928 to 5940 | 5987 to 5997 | 0.00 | 9.07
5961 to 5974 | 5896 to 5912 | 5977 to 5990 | -0.03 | 9.02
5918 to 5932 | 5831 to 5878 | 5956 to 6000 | -0.03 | 9.33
